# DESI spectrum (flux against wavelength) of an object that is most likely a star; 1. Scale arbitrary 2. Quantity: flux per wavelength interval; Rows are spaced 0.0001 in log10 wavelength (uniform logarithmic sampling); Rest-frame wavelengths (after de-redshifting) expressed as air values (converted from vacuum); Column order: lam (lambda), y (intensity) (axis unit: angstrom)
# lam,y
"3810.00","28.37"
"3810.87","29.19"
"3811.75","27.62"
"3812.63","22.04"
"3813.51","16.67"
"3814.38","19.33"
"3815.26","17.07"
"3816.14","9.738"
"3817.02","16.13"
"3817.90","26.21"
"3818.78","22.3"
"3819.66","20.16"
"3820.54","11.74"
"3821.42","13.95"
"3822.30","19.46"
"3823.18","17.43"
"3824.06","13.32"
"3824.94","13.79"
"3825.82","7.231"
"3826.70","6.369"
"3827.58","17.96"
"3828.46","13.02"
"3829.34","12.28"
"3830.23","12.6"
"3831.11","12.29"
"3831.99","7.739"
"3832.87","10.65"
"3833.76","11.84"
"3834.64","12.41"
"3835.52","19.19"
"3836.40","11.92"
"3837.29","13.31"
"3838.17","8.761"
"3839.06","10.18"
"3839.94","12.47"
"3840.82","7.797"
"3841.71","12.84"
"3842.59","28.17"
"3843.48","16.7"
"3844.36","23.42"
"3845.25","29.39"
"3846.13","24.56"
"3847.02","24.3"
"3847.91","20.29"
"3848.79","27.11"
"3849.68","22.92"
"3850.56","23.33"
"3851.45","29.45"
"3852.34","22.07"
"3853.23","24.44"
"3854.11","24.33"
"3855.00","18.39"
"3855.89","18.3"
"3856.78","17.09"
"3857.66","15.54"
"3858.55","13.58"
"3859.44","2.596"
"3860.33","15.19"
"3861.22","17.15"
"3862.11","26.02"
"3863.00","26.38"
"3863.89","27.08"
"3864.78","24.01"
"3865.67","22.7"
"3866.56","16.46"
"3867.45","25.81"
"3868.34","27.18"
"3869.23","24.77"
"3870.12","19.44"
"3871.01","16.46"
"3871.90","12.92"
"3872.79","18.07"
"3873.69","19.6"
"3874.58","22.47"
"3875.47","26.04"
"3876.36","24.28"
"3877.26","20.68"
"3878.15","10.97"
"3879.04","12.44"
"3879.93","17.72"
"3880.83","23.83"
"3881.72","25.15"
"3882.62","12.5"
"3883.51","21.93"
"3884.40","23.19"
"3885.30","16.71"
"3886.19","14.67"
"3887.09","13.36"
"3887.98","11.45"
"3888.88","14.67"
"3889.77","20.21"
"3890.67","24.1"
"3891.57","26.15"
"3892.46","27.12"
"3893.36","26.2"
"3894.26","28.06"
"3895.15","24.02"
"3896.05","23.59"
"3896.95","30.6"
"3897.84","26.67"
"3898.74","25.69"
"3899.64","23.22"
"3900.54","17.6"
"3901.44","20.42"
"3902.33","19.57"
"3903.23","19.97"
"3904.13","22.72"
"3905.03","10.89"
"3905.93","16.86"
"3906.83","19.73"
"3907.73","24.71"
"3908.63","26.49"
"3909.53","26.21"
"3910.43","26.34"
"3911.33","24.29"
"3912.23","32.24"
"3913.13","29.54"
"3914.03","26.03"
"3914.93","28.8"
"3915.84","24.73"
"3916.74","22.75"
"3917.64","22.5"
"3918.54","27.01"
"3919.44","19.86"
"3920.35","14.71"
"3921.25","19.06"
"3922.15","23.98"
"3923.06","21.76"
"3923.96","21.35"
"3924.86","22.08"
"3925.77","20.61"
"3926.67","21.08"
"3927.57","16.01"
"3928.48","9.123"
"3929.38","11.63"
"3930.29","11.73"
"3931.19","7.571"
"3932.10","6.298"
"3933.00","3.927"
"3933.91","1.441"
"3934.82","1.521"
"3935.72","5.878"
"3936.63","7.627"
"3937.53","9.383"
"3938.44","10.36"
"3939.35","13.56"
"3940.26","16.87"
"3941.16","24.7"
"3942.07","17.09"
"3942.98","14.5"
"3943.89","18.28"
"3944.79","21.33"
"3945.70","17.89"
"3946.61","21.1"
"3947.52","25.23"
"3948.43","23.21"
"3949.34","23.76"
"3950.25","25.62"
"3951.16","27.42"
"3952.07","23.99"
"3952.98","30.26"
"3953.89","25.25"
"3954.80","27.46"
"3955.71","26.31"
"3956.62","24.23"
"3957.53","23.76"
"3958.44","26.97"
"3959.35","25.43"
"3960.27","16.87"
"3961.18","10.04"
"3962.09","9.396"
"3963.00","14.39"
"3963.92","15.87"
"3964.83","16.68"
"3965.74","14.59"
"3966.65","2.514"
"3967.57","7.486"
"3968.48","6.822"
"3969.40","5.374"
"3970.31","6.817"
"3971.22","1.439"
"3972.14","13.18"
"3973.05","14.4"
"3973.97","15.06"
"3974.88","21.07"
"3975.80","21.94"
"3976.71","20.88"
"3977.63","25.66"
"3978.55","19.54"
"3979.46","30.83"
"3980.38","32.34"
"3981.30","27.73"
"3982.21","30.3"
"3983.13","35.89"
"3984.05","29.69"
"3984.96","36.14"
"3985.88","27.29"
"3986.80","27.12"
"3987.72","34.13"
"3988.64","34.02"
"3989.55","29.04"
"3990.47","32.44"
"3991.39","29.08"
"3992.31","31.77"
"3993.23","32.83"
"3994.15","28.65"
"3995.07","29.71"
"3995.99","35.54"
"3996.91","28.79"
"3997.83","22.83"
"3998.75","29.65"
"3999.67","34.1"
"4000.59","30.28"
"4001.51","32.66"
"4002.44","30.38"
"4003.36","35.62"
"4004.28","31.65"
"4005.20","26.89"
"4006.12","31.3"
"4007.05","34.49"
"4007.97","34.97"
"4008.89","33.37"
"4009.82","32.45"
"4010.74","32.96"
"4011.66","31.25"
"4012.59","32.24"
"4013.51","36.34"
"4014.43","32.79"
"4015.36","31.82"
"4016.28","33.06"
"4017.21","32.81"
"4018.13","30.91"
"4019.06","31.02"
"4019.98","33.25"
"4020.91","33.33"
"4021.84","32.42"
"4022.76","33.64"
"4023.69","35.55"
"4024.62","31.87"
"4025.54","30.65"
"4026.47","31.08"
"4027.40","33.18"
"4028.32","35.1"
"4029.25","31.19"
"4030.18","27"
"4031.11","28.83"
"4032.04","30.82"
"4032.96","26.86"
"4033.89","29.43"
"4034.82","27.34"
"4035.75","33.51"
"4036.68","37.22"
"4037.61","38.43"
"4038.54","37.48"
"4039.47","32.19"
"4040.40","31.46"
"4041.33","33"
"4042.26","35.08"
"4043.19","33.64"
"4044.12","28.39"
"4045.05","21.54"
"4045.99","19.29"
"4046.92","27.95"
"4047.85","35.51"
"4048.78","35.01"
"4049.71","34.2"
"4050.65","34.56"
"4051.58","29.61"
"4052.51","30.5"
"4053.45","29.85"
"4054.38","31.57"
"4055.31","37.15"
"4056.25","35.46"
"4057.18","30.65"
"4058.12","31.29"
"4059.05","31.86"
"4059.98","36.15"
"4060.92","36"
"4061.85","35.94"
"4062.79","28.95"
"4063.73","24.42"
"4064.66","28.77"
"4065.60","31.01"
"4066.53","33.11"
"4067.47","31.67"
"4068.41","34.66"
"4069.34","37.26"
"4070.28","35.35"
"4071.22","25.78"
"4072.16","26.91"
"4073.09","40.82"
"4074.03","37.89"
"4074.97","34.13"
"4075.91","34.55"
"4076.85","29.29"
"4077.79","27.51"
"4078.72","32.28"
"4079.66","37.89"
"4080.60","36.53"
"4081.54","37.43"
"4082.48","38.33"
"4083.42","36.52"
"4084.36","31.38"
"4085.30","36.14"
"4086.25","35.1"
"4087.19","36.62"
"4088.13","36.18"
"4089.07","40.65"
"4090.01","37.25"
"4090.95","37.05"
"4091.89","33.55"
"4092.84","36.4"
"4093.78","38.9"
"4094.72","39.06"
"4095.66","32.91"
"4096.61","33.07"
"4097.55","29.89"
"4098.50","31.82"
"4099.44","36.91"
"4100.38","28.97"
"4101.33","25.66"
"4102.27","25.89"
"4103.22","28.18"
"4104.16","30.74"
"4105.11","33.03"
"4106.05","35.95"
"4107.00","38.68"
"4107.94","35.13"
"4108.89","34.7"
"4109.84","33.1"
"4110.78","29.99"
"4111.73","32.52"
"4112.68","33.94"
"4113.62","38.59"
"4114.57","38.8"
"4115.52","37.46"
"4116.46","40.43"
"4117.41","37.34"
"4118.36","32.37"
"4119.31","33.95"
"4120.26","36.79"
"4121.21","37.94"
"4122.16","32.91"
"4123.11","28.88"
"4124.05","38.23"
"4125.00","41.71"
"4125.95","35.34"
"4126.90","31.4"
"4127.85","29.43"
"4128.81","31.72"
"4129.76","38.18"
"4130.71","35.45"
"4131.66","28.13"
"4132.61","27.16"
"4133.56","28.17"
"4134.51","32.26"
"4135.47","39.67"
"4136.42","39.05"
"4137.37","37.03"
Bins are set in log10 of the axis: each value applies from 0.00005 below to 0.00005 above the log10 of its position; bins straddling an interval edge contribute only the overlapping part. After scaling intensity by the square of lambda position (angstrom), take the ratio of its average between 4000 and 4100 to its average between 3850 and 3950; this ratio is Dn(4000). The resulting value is 1.81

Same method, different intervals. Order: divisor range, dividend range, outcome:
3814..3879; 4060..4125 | 2.15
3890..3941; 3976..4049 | 1.68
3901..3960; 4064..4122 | 1.88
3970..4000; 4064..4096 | 1.37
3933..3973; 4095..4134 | 2.25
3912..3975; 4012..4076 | 1.96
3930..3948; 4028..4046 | 2.54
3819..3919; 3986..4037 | 1.72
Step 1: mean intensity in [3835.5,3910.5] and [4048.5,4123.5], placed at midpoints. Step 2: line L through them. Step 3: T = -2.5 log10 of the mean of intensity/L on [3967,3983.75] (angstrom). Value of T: 0.40 mag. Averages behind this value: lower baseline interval 20.3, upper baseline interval 33.8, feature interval 18.7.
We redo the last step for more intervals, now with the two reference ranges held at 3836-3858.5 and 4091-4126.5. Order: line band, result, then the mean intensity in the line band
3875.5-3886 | 0.11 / 19.2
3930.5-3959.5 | 0.37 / 18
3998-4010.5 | -0.13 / 31.9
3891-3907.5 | -0.02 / 22.8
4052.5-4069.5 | -0.03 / 32.4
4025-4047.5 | -0.03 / 30.9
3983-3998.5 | -0.12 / 30.8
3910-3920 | -0.11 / 25.7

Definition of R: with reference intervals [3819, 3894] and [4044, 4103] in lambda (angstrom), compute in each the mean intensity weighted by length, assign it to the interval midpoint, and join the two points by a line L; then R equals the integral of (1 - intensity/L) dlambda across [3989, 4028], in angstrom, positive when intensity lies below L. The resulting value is -4.5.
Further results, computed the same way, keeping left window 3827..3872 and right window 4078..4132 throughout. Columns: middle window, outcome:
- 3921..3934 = 4.7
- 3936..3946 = 3.6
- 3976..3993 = -1.7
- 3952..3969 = 4.8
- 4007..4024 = -2.4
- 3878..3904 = 0.2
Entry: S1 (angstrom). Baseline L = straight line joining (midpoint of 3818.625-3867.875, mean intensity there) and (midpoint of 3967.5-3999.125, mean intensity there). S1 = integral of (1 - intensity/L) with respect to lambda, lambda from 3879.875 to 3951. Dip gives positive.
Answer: 5.03 angstrom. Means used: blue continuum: 17.5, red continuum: 24.7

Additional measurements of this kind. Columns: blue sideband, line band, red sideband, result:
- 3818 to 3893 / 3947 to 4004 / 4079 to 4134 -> 4.89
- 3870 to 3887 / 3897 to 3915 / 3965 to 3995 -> -3.25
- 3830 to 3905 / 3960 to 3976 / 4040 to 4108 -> 8.86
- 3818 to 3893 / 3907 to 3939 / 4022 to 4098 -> 6.84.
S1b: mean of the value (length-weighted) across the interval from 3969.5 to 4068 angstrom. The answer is 30.1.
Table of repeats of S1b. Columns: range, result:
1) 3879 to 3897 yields 20.8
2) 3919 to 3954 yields 16.8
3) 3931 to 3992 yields 19.4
